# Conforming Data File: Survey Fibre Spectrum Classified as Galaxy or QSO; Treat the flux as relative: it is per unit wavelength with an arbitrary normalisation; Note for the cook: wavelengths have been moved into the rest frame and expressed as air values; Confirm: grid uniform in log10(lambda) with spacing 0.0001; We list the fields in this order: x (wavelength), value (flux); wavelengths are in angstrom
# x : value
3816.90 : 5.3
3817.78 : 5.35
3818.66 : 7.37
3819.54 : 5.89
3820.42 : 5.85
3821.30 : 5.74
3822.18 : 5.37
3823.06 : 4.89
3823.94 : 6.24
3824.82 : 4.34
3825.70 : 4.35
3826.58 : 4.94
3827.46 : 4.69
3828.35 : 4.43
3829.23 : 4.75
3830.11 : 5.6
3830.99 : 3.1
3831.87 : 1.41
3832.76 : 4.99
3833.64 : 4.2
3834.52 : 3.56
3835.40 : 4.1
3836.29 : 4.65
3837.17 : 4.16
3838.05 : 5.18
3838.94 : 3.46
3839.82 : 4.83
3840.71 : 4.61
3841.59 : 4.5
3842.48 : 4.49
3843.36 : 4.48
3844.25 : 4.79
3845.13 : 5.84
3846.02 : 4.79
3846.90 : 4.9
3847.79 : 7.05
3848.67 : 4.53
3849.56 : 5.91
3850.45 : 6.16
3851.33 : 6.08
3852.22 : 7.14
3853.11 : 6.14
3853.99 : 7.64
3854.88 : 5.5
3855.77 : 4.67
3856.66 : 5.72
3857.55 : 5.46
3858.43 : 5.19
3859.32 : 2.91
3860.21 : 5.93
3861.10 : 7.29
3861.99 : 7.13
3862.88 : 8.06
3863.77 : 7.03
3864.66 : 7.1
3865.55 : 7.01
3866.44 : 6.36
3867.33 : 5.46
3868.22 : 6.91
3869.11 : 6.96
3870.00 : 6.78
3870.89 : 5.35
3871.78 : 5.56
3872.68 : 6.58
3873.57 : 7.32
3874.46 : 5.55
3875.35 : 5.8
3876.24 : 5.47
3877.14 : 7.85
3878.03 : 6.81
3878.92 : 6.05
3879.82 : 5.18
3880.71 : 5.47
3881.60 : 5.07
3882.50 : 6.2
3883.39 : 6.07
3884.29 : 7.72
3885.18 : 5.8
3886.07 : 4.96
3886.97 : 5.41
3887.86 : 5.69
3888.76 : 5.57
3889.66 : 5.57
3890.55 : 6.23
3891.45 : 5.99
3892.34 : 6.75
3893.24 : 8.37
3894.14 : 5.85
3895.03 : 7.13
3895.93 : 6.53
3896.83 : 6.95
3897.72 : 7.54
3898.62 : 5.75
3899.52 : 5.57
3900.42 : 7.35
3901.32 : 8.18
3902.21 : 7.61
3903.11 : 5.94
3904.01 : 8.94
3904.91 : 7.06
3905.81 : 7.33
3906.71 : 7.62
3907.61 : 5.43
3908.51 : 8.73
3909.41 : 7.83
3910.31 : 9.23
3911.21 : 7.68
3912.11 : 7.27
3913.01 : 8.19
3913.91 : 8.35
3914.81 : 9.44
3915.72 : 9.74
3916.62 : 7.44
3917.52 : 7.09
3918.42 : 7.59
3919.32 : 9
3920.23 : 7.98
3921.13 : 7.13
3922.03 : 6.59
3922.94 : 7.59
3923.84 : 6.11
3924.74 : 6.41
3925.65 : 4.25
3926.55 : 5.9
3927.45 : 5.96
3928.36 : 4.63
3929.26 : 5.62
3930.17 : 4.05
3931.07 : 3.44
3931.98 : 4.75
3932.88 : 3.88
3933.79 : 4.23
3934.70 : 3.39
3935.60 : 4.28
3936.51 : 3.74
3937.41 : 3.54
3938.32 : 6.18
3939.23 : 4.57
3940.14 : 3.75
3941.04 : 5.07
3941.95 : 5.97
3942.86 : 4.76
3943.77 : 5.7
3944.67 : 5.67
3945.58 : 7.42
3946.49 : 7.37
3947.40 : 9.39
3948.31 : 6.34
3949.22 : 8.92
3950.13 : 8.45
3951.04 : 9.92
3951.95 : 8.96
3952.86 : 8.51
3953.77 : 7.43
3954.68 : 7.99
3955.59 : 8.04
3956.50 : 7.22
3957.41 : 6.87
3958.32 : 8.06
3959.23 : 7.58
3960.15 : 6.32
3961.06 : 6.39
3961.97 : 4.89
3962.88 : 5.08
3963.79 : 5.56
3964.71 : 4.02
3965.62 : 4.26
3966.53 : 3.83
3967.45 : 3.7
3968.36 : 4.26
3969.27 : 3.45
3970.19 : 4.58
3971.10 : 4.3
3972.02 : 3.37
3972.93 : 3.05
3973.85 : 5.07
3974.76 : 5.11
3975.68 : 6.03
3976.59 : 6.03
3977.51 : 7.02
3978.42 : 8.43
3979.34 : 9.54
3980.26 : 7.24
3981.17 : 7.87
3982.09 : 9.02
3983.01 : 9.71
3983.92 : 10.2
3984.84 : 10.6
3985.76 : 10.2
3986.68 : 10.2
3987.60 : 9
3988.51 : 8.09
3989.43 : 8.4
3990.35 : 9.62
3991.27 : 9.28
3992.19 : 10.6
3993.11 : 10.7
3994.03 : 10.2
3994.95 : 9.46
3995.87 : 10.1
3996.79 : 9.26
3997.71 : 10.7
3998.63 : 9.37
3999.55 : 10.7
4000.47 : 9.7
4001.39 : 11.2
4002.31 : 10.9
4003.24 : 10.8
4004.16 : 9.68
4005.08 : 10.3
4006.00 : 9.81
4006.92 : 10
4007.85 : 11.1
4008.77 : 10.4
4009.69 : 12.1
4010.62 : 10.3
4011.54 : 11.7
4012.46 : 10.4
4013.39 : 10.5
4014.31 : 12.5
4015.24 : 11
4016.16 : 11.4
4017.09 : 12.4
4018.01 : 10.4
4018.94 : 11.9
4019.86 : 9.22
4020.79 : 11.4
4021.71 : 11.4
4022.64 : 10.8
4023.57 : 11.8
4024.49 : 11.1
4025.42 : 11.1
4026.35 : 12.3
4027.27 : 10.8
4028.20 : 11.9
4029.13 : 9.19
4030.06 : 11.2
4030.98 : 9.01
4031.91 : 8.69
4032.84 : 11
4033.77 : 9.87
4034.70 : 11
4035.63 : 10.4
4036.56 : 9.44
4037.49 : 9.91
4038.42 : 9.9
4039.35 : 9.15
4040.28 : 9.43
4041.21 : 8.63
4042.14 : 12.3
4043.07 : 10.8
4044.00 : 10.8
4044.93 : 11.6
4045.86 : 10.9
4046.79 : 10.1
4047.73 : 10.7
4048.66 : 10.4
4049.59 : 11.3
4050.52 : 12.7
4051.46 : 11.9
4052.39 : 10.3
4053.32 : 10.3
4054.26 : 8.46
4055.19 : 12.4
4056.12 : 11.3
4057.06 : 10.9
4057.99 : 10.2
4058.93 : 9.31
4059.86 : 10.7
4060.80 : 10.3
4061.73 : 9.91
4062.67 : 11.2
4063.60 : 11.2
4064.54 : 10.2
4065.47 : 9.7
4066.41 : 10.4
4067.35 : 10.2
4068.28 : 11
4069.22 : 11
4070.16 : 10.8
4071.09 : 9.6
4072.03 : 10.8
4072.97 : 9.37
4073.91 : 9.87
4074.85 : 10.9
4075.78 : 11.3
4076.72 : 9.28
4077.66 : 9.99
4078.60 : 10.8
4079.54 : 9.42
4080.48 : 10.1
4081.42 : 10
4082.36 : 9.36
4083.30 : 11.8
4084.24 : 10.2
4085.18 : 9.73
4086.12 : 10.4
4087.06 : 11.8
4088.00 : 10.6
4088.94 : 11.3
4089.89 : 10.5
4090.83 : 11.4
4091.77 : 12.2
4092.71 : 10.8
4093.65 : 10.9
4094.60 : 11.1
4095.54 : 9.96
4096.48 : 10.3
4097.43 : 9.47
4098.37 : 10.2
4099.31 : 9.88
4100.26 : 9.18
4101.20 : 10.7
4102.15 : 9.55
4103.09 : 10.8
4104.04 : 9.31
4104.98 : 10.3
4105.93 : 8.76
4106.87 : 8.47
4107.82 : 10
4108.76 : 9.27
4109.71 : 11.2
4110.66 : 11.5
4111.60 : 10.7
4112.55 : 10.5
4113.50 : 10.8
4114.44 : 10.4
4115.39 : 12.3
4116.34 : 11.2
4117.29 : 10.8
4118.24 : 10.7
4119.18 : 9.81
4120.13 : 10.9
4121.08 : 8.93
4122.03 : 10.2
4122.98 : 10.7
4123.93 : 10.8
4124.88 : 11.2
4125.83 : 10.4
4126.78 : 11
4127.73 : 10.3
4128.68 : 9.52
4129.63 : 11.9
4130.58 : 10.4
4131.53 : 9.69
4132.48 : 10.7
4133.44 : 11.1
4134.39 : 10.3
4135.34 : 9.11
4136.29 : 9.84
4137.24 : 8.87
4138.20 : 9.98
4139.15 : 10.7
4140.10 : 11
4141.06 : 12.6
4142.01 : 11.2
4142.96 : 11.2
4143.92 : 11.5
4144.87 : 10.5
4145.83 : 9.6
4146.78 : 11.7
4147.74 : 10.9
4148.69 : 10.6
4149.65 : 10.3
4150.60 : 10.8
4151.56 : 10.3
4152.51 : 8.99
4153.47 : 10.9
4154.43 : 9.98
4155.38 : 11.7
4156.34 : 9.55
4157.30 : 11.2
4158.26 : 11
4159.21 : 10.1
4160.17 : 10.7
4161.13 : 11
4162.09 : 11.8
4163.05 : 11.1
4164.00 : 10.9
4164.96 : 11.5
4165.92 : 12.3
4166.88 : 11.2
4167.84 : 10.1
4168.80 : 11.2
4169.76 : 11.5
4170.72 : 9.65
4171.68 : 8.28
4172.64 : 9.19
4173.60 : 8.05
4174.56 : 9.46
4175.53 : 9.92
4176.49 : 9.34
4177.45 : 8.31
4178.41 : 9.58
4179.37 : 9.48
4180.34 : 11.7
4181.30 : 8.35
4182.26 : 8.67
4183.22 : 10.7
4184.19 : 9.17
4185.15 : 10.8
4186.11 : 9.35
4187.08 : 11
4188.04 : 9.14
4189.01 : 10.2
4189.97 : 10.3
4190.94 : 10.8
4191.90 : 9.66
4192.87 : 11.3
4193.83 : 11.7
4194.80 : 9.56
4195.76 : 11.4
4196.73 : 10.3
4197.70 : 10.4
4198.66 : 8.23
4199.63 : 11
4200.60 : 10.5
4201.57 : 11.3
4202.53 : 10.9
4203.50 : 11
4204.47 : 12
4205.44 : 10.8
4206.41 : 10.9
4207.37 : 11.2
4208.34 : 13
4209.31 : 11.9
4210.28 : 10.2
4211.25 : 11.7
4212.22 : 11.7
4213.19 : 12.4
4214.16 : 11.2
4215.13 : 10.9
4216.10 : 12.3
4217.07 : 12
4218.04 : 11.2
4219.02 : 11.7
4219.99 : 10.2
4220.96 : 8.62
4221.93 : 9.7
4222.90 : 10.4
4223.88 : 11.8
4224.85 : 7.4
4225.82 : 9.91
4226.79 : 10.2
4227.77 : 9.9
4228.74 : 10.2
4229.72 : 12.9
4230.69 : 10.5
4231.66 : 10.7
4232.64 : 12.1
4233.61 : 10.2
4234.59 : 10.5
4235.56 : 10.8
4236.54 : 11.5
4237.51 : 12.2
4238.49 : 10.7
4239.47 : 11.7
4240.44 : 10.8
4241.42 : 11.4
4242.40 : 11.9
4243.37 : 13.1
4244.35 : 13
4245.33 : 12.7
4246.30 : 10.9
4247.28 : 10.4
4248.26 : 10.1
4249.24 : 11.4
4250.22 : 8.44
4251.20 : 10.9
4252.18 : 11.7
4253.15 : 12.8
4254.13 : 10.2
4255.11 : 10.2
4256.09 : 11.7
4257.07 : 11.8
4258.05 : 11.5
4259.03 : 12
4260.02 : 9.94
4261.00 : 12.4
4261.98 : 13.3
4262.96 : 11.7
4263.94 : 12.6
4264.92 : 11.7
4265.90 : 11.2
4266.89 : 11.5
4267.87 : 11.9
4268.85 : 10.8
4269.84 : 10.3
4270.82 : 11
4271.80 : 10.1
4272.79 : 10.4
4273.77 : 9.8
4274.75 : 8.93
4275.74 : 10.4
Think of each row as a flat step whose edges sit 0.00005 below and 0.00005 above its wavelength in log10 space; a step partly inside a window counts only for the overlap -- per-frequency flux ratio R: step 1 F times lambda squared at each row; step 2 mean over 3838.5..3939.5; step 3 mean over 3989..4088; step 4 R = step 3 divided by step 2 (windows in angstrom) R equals 1.83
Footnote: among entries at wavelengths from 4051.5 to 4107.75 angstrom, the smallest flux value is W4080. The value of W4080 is 8.46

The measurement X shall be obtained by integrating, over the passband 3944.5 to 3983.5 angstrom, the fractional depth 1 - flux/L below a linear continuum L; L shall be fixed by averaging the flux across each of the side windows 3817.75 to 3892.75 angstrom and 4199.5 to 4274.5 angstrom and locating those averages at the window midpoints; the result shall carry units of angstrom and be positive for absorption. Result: 3.1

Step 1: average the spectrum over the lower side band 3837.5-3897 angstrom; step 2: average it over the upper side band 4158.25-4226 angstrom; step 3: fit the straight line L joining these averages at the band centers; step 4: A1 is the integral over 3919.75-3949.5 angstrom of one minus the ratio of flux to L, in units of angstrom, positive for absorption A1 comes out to 5.7 angstrom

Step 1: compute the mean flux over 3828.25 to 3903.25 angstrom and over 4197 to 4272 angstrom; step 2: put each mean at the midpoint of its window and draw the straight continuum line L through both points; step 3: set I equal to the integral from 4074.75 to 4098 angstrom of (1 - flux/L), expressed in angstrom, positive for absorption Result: -4.0 angstrom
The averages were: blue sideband 5.8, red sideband 11.1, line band 10.5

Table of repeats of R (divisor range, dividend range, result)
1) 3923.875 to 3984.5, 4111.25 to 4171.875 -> 1.94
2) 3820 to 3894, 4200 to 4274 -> 2.40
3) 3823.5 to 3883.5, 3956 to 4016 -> 1.61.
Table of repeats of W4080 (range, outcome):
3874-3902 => 4.96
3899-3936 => 3.39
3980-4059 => 7.24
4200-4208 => 10.5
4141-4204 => 8.05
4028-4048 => 8.63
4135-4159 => 8.87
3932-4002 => 3.05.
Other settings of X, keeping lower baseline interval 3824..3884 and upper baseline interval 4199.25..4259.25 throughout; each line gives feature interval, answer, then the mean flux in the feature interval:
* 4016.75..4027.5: -4.3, 11.2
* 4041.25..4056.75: -4.7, 10.9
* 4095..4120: -2.6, 10.2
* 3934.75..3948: 2.6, 5.48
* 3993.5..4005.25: -3.8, 10.2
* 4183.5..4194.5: 0.2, 10.3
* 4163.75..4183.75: 0.6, 9.95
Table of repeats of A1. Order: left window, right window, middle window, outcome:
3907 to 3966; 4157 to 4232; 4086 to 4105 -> -3.2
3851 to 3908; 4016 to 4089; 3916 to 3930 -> 1.5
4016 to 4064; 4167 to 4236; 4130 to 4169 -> -0.6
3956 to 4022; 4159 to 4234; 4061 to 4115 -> -4.9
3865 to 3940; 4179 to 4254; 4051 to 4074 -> -4.8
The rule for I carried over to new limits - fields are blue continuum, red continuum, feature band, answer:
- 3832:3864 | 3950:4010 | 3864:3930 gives -4.3 angstrom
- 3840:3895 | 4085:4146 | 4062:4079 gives -1.3 angstrom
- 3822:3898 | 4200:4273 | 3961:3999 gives 0.6 angstrom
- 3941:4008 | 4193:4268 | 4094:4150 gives -4.2 angstrom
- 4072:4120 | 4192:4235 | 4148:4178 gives 0.8 angstrom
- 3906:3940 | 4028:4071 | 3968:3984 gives 3.6 angstrom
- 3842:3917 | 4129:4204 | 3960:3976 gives 6.5 angstrom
